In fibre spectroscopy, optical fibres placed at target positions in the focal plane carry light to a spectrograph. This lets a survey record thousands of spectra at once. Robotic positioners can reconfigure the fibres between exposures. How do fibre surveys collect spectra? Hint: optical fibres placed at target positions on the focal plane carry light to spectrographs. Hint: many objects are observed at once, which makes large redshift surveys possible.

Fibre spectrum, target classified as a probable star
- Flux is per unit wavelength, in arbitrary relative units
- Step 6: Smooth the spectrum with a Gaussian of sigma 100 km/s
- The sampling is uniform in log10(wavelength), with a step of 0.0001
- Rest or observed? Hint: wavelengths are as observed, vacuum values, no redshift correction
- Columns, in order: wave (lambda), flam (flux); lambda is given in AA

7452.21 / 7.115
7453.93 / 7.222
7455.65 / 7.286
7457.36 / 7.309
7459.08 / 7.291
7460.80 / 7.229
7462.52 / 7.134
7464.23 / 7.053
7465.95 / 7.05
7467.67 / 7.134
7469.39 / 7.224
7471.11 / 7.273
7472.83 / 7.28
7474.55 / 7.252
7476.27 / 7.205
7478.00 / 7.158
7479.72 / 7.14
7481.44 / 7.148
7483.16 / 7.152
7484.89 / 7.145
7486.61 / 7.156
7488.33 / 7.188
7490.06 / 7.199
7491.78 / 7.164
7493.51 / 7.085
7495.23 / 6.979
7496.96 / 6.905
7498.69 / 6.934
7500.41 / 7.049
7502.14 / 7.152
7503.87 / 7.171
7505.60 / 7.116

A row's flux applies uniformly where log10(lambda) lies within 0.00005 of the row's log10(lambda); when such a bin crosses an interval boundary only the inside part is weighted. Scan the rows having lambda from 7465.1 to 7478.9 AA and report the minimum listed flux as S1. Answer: 7.05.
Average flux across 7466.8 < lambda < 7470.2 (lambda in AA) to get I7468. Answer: 7.18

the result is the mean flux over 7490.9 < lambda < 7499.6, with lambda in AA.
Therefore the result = 7.02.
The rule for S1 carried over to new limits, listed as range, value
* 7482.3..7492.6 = 7.145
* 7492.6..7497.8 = 6.905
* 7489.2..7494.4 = 7.085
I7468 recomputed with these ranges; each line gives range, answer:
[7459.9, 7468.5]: 7.12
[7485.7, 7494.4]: 7.16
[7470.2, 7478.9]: 7.23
